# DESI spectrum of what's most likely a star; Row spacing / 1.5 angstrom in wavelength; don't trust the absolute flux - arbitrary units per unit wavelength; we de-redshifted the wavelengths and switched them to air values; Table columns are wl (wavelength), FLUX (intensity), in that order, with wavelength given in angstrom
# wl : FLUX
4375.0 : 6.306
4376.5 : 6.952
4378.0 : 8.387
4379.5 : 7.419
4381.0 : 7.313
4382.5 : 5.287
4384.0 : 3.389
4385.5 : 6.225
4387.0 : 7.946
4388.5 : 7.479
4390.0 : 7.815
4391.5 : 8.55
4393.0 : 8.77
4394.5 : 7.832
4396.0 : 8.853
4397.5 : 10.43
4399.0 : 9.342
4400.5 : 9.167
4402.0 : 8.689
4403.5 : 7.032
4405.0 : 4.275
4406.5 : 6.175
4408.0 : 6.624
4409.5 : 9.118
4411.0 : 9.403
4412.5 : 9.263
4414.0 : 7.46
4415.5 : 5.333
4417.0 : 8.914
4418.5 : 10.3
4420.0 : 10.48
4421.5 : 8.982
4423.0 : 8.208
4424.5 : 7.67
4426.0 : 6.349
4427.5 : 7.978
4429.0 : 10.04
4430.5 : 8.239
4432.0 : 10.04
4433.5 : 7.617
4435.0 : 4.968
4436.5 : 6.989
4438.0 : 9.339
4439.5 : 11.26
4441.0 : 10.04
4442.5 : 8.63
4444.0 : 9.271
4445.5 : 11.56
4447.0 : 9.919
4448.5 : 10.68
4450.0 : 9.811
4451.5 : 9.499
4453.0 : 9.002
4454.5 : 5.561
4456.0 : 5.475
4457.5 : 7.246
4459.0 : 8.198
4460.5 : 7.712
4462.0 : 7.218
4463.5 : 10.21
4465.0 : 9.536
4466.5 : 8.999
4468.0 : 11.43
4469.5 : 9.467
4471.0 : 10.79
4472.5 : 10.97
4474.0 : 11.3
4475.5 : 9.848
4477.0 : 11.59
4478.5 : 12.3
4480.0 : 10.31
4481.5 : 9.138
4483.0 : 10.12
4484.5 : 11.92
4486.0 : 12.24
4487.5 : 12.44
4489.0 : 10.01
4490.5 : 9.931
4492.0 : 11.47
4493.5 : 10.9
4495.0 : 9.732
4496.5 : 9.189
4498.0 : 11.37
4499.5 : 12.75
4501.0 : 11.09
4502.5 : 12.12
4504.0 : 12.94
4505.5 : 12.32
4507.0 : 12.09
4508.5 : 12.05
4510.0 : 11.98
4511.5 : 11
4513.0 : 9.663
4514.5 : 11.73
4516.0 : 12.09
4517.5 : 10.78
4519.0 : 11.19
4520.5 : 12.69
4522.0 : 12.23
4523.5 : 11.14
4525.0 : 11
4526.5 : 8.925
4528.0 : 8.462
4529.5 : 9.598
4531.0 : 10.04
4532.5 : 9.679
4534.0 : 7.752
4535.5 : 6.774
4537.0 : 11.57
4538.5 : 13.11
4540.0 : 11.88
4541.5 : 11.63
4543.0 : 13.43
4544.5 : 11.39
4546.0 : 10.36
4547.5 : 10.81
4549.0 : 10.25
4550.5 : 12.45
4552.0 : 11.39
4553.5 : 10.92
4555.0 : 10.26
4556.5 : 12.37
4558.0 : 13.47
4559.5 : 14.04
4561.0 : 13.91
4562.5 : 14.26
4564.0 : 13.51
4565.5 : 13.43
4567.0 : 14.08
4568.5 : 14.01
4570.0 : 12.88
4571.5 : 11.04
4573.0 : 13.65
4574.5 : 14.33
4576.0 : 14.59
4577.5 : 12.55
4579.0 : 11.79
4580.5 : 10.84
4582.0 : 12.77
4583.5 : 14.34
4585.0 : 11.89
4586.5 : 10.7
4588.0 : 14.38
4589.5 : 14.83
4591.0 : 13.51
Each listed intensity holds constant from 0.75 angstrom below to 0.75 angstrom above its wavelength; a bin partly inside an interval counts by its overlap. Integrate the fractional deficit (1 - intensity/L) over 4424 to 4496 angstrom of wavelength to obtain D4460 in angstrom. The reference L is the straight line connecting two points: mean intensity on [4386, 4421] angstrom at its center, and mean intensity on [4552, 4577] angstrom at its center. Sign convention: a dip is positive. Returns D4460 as 3.44 angstrom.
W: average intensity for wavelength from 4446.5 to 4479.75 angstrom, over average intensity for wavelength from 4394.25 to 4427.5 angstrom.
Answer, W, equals 1.2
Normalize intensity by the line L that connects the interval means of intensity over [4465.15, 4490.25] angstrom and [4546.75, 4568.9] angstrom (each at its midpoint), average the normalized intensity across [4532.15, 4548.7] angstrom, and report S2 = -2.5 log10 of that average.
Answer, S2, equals 0.13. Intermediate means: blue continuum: 10.8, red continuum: 12.6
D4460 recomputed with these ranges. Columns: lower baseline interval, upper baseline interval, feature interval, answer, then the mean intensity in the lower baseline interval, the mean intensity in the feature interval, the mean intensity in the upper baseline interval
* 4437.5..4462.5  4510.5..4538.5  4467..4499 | -4.12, 8.86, 10.8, 10.4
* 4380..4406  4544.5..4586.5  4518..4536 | 2.20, 7.54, 10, 12.5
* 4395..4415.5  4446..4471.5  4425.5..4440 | 0.35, 8.03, 8.26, 8.88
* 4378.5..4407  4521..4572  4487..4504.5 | -1.56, 7.49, 11.1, 11.5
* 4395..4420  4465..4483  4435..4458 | 1.68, 8.22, 8.84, 10.5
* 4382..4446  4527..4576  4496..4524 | -2.42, 8.17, 11.6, 11.8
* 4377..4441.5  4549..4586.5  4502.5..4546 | 1.48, 8.01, 11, 12.8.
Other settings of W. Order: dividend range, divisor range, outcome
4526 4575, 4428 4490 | 1.23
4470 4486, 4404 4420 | 1.39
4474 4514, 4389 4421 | 1.35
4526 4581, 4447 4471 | 1.34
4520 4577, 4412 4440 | 1.41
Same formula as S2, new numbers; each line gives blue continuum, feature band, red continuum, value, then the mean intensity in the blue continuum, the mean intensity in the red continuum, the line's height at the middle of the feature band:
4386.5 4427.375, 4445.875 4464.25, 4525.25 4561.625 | 0.088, 8.16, 11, 9.17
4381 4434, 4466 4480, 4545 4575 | -0.085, 7.97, 12.5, 9.94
